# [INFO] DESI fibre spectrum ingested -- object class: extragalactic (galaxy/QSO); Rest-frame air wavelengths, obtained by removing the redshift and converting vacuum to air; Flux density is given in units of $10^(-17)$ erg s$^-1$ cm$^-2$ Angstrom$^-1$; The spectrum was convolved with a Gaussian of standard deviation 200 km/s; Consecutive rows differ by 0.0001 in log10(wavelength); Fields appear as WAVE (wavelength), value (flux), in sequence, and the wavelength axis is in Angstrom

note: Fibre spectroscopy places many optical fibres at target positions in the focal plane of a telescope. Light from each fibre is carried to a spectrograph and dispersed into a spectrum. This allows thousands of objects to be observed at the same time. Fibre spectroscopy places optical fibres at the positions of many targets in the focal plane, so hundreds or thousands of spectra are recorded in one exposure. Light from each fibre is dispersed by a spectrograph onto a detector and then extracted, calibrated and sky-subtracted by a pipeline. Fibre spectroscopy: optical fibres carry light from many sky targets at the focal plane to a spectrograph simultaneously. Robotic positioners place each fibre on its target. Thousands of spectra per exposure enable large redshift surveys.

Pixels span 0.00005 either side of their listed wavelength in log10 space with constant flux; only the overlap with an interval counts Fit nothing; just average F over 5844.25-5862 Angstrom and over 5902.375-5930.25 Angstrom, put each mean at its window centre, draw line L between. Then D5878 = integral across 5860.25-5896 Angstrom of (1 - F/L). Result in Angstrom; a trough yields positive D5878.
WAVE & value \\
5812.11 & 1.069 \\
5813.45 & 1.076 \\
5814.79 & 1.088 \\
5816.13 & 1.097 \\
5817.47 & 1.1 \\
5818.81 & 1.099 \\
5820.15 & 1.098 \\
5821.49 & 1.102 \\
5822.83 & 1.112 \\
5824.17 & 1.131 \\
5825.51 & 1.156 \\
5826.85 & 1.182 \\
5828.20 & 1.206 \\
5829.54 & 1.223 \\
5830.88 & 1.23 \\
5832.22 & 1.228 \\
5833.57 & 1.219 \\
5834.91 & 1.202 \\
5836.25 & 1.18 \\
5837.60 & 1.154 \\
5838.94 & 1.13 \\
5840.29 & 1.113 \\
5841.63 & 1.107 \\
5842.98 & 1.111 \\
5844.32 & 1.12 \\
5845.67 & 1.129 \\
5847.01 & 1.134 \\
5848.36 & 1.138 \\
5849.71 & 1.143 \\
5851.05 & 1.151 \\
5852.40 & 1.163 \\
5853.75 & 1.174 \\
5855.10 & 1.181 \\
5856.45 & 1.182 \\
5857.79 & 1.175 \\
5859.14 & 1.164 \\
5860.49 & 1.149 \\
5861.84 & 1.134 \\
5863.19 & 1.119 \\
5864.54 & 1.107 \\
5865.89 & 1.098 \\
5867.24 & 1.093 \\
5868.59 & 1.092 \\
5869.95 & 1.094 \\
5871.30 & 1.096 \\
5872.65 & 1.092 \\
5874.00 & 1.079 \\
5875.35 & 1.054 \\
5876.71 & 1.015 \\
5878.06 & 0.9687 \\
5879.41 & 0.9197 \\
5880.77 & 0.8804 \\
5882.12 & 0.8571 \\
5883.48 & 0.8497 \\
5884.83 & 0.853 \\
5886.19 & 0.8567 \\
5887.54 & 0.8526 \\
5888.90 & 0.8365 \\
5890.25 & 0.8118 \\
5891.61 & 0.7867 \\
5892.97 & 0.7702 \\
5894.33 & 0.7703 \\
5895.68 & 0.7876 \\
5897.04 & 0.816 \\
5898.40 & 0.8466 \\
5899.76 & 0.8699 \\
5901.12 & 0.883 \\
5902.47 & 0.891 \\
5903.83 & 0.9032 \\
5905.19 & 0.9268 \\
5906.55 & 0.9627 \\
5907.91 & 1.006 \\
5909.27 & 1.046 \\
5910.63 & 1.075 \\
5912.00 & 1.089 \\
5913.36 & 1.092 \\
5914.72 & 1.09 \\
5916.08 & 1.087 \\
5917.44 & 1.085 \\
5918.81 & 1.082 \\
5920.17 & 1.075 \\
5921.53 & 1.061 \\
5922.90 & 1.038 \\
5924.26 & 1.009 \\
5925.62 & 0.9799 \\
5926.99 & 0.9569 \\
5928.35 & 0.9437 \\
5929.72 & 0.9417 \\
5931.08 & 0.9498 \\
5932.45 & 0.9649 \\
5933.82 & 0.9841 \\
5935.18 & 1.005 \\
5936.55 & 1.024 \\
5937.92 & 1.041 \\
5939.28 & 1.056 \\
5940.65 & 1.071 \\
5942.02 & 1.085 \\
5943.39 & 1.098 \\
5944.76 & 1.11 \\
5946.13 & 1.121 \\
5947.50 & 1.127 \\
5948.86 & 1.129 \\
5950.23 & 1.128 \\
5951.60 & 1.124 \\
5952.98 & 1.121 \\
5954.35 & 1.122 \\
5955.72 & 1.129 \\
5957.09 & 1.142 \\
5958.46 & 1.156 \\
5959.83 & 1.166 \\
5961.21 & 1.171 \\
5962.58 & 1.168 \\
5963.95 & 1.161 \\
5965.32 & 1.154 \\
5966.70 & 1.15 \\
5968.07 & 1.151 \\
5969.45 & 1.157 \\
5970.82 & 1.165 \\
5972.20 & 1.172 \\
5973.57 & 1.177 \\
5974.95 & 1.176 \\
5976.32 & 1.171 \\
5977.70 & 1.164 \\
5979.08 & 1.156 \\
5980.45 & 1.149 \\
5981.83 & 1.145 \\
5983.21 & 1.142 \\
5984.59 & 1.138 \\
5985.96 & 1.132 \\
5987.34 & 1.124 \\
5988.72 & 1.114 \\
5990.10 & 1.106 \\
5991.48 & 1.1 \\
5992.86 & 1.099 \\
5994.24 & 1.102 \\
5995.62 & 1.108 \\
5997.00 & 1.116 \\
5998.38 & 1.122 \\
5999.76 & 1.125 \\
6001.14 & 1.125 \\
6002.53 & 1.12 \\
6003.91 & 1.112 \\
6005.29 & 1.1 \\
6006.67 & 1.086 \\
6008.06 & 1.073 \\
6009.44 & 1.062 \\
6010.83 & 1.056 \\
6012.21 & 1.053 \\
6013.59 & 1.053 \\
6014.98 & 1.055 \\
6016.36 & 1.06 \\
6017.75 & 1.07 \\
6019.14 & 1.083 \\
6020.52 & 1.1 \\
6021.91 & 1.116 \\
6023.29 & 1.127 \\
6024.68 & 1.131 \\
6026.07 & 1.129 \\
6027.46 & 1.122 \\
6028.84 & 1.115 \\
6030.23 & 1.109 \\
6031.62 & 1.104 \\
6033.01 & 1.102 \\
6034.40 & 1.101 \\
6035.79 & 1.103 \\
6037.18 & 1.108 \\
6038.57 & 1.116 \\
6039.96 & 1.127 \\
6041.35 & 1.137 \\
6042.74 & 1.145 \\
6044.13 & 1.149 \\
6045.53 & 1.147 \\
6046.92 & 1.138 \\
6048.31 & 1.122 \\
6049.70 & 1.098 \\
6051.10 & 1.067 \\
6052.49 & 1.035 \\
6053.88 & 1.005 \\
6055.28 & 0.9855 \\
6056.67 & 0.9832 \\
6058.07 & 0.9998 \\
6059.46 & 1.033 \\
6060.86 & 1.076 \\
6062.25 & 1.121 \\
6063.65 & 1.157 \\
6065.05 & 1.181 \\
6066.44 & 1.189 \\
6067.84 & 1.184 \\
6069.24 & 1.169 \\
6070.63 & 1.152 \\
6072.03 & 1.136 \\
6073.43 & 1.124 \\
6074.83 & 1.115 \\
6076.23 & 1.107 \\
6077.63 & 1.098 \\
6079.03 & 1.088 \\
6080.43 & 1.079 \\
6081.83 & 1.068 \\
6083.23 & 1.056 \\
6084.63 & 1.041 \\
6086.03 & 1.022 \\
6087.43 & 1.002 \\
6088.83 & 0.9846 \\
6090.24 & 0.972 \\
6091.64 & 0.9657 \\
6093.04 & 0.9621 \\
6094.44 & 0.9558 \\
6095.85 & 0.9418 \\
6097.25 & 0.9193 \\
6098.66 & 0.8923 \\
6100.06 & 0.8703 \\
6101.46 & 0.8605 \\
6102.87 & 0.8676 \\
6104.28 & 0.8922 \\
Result 4.5 Angstrom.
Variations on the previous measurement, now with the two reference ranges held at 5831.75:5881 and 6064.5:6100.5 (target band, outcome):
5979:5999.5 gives -0.86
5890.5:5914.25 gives 4.10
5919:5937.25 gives 1.64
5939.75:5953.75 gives -0.26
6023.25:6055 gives -1.36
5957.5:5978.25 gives -1.52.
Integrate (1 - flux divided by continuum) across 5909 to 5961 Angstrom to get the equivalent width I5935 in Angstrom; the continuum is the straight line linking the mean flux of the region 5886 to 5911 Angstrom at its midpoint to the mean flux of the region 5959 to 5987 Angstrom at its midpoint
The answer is -2.8 Angstrom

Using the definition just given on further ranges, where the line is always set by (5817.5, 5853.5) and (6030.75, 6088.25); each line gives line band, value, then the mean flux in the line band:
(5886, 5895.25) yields 2.68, 0.81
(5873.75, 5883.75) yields 1.66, 0.951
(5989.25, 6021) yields 0.55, 1.09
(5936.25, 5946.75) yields 0.45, 1.08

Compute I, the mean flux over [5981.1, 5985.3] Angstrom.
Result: 1.14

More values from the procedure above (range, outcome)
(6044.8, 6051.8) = 1.11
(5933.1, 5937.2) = 1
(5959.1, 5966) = 1.16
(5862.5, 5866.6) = 1.11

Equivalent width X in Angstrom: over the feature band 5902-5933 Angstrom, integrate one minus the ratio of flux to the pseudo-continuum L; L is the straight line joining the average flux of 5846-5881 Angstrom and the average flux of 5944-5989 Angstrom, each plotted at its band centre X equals 3.1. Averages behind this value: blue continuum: 1.1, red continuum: 1.15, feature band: 1.01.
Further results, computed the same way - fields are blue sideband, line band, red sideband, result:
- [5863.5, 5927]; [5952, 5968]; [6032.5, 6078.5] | -1.9 Angstrom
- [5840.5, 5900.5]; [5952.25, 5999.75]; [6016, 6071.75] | -3.2 Angstrom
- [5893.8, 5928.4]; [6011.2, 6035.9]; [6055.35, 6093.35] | -1.2 Angstrom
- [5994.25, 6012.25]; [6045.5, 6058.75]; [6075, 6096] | 0.0 Angstrom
